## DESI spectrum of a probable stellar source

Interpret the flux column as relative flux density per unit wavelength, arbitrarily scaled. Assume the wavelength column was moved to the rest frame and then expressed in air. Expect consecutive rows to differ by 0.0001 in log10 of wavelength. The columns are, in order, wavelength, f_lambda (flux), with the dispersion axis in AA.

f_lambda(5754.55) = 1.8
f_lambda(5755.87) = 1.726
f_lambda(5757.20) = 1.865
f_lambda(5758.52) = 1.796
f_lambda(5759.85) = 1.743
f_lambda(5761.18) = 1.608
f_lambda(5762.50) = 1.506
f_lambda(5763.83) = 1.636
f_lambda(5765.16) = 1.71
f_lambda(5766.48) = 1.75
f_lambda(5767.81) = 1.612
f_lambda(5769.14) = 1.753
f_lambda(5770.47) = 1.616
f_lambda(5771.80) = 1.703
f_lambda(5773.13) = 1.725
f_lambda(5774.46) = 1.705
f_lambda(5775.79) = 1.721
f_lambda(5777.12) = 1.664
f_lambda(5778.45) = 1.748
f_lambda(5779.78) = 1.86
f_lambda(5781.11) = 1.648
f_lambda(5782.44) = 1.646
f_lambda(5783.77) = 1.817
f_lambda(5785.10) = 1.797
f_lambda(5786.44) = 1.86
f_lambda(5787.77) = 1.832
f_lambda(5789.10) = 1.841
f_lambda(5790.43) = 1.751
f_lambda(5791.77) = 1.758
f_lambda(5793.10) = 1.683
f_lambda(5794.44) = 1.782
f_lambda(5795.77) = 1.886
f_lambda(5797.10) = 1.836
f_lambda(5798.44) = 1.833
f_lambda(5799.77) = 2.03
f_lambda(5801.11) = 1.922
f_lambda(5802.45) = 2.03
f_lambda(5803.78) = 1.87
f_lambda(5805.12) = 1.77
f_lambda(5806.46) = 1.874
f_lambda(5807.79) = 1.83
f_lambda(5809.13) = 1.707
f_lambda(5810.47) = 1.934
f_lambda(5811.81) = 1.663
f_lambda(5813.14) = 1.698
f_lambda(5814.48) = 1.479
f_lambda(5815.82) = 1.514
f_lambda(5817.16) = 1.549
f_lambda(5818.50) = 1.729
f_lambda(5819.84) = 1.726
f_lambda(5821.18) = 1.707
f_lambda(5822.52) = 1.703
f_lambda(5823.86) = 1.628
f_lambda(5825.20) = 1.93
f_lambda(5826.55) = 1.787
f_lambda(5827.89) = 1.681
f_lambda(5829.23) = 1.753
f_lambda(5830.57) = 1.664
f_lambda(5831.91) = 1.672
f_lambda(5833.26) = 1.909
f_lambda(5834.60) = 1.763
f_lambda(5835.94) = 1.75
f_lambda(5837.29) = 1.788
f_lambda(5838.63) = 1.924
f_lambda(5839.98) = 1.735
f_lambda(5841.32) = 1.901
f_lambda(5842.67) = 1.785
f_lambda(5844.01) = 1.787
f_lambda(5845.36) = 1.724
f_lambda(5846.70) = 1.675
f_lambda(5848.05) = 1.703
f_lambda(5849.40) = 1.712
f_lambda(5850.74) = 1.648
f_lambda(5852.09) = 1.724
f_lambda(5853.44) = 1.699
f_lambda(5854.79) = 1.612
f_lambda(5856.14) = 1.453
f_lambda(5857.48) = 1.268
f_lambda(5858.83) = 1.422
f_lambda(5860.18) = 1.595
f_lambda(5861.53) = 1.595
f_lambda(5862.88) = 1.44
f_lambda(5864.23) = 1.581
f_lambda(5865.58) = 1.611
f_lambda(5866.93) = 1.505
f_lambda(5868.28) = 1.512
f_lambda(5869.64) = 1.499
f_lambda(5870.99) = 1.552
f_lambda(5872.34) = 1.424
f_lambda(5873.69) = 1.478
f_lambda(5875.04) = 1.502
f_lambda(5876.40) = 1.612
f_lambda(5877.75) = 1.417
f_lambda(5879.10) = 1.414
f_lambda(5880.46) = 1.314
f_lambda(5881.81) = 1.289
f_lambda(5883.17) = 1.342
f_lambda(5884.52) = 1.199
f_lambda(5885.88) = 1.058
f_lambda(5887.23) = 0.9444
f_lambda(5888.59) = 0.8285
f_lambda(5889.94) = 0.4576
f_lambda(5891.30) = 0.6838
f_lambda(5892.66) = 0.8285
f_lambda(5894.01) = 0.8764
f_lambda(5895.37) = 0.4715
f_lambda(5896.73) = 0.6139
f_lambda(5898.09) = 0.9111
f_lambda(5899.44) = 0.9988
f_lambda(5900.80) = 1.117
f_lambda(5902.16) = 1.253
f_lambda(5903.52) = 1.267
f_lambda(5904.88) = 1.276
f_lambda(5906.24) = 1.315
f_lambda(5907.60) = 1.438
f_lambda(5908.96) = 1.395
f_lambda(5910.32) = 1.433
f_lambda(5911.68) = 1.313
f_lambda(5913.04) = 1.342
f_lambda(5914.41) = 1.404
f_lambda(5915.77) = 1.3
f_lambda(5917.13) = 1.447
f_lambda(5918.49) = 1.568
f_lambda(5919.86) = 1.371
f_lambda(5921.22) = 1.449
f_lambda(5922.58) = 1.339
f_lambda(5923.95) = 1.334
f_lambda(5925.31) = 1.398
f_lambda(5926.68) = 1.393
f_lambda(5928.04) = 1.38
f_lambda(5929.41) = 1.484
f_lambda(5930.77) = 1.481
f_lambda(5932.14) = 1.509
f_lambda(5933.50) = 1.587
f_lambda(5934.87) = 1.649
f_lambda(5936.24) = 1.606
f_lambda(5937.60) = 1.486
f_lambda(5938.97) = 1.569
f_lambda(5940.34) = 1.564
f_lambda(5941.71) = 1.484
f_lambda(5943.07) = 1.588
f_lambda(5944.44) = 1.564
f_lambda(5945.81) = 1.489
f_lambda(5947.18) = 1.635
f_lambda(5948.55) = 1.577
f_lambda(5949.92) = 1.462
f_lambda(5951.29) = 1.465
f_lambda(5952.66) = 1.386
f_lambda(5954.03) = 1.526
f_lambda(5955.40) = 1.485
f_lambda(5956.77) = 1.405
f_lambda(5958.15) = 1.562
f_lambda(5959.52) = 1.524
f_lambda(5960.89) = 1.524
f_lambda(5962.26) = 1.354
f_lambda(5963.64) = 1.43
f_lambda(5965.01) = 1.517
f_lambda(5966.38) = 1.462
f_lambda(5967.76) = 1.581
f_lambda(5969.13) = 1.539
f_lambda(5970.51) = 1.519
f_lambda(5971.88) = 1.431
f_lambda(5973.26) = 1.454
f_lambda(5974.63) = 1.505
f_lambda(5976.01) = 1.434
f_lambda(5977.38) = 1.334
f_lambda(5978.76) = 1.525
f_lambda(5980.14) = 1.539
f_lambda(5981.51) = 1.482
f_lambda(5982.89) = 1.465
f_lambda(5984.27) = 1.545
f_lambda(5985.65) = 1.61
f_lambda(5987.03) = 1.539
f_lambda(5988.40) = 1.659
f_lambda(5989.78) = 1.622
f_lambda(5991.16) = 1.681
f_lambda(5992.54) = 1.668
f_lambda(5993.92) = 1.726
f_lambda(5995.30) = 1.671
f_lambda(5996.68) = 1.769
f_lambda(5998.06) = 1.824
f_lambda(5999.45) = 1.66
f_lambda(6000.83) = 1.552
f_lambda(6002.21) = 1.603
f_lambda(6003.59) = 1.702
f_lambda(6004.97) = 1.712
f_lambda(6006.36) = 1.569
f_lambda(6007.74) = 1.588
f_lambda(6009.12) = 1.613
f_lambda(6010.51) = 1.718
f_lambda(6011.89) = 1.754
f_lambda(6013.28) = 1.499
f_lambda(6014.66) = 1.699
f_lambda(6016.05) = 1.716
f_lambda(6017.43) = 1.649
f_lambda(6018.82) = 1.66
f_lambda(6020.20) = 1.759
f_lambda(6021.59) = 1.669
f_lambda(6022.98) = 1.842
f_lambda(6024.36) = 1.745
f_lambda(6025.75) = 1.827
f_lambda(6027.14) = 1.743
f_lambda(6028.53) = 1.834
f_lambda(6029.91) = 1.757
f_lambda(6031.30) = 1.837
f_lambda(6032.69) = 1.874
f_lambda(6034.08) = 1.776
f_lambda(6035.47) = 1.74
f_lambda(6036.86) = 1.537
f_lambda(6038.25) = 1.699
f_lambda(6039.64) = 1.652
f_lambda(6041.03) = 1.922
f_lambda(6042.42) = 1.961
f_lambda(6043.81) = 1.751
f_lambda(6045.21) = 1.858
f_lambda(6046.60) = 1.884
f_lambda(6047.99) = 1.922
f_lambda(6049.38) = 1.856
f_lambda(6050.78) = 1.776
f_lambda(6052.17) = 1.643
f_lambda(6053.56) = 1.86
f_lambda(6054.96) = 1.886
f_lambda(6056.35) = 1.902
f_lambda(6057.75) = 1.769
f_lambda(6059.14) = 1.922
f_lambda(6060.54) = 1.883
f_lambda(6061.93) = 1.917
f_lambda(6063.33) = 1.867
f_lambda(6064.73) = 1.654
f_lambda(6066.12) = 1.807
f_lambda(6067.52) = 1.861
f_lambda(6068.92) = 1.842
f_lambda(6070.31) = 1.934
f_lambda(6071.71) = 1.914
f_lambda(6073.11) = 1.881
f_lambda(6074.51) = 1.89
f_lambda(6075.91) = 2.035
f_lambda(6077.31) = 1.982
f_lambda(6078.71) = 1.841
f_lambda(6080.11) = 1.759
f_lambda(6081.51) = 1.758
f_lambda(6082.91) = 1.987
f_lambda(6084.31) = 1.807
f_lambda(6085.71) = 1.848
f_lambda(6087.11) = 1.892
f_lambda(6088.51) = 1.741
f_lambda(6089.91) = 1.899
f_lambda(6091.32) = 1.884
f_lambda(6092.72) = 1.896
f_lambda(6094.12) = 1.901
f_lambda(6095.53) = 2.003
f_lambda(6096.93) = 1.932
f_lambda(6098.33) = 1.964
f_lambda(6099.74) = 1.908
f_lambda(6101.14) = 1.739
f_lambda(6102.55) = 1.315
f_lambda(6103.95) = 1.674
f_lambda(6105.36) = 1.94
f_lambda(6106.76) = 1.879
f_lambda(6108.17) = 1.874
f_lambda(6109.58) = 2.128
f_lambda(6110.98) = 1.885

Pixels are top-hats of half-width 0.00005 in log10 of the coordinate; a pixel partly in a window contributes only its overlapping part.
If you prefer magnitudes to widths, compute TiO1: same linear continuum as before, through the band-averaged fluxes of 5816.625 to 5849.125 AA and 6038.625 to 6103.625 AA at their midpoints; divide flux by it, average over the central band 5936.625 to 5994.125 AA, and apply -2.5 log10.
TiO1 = 0.19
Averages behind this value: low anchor 1.75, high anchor 1.85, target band 1.52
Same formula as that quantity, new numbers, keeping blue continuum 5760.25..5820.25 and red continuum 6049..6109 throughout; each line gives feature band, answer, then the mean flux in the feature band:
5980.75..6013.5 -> 0.12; 1.64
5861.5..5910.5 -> 0.41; 1.22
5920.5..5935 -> 0.23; 1.45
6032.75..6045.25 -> 0.04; 1.77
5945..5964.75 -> 0.21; 1.49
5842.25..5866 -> 0.10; 1.61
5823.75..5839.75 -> -0.01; 1.77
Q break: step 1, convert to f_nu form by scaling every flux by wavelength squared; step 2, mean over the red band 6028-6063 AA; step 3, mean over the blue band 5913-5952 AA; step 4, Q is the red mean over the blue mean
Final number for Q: 1.27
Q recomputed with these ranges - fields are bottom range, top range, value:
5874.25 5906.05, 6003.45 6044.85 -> 1.68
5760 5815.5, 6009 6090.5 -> 1.12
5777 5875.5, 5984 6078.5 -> 1.11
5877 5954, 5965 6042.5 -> 1.30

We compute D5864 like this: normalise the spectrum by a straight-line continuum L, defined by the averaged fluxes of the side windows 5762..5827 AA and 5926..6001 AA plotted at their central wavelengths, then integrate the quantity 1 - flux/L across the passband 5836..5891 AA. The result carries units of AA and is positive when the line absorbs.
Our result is 5.8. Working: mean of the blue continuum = 1.75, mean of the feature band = 1.49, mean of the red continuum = 1.54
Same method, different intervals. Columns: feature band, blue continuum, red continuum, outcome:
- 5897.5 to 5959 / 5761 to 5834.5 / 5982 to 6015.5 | 9.34 AA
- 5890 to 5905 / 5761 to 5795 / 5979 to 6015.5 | 6.89 AA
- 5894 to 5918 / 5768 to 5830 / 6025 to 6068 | 8.00 AA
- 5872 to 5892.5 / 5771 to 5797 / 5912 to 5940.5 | 4.87 AA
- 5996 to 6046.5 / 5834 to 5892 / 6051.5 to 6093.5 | 1.19 AA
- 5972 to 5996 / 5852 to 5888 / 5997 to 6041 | 1.34 AA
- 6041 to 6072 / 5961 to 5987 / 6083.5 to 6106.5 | -2.25 AA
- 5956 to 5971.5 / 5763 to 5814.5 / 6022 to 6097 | 2.77 AA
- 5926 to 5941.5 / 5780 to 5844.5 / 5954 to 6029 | 1.30 AA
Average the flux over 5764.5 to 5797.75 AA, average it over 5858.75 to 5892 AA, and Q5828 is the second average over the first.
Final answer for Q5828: 0.8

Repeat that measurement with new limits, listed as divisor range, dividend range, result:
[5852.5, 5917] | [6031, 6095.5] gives 1.44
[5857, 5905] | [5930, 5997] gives 1.25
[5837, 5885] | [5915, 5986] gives 0.95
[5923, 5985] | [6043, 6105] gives 1.24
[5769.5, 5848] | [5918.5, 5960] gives 0.85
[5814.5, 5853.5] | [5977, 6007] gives 0.93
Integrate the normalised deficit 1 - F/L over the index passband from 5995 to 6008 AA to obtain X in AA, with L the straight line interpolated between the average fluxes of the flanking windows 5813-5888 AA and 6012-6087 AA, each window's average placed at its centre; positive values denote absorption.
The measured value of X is 0.7 AA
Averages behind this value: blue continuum 1.59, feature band 1.67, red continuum 1.81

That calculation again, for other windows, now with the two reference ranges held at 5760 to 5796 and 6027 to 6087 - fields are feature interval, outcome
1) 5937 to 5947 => 1.4 AA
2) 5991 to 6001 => 0.6 AA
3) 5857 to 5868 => 1.6 AA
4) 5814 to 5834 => 0.5 AA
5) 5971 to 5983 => 2.3 AA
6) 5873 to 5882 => 1.7 AA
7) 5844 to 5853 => 0.2 AA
